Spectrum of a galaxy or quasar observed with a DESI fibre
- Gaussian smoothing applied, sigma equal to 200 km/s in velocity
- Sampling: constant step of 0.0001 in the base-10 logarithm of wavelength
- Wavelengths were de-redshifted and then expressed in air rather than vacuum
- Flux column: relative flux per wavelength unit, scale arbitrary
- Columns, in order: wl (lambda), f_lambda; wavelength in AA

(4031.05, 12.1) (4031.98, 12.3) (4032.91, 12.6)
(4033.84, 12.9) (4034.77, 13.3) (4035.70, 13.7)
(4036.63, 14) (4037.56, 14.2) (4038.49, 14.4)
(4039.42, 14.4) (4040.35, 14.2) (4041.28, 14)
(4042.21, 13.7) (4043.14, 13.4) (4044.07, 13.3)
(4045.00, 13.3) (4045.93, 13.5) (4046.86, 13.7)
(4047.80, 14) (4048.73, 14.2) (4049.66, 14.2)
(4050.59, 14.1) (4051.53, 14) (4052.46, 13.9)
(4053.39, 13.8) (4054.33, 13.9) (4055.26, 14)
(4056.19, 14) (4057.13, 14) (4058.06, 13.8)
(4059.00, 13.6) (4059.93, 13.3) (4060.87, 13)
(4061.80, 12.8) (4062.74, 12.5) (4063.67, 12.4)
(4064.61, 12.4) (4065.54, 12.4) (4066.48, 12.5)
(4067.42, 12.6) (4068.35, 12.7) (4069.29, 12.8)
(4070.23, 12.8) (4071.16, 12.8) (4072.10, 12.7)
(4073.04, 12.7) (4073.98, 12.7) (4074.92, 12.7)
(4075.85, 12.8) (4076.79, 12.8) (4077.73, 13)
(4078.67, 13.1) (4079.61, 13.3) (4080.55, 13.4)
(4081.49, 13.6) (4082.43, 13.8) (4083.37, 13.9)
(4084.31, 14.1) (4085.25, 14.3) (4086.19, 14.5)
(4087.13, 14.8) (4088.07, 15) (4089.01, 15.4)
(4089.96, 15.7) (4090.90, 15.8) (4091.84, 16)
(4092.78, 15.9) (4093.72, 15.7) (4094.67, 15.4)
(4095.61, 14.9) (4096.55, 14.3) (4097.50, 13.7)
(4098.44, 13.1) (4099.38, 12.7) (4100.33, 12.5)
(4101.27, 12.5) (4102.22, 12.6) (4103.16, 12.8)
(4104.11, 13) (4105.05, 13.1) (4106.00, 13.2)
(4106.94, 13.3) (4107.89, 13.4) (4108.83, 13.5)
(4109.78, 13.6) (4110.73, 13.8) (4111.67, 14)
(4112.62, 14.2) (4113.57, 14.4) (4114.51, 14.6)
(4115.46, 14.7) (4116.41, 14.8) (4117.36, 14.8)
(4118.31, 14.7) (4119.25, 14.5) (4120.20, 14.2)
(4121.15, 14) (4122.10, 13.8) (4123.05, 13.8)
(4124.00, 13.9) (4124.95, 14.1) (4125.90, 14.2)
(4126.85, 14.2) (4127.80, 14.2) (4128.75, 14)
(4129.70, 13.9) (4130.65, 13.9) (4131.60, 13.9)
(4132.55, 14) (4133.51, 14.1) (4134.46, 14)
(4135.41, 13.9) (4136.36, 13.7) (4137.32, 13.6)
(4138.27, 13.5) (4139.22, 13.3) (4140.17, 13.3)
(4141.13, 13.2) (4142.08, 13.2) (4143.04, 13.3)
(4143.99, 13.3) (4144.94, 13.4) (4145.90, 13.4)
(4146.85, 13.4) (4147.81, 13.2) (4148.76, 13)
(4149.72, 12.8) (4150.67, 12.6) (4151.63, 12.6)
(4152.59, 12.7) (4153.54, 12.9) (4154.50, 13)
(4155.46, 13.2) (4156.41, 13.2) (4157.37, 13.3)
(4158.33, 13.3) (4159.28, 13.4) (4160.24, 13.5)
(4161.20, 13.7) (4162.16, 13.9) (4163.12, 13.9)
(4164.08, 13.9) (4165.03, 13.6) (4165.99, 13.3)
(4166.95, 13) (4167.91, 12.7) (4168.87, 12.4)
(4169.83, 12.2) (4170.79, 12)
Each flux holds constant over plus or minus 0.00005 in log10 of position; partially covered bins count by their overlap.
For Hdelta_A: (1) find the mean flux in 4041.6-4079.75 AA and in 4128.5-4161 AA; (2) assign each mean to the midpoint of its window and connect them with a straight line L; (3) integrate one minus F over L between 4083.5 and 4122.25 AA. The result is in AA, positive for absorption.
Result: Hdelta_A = -2.5 AA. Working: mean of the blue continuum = 13.3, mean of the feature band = 14.2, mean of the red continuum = 13.4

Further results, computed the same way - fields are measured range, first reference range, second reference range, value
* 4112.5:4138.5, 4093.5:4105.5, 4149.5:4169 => -1.46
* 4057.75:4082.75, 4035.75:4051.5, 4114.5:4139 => 1.88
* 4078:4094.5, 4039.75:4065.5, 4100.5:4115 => -1.34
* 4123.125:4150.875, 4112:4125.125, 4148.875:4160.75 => 0.11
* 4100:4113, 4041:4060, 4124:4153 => 0.36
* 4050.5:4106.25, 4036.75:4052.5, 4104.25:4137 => 1.44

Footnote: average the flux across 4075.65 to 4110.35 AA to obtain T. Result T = 13.9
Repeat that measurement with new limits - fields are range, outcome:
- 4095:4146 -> 13.7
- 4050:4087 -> 13.3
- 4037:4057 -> 13.9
